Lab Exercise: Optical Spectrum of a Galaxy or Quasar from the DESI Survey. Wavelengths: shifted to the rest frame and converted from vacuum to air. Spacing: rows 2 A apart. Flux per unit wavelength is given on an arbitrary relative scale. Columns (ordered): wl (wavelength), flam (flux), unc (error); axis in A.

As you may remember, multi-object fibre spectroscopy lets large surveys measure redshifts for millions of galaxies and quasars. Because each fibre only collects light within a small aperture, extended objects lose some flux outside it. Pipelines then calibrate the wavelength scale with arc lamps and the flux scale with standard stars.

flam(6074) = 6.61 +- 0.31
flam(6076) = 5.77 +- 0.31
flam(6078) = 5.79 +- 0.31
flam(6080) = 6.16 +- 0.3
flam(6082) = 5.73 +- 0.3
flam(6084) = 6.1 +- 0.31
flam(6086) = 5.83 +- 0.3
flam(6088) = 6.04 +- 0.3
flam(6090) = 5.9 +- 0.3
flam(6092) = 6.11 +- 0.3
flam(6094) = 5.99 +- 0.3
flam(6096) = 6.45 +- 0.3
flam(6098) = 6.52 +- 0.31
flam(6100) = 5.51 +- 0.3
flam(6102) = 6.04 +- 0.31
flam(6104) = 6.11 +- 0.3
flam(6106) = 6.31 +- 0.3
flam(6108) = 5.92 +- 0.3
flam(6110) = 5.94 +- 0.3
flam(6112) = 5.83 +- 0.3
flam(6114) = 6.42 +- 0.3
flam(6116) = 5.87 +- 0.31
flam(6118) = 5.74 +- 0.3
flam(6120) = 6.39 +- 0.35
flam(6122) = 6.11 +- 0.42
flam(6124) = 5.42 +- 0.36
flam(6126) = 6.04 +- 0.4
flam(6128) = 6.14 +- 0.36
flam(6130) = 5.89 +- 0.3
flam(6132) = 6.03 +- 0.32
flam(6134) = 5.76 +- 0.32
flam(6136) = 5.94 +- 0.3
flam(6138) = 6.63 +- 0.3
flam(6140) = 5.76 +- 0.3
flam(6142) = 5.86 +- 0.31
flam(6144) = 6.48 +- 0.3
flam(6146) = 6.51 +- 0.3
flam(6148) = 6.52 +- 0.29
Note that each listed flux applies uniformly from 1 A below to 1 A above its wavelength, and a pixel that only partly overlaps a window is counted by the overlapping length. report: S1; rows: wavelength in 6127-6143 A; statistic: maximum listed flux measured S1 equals 6.63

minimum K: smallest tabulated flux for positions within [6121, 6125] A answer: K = 5.42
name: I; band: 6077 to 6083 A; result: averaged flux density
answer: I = 5.89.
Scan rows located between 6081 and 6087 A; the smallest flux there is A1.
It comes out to 5.73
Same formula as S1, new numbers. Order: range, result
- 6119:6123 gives 6.39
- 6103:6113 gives 6.31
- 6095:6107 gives 6.52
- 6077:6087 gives 6.16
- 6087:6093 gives 6.11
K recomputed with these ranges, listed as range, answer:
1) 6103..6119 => 5.74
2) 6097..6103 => 5.51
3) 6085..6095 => 5.83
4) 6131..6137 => 5.76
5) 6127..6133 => 5.89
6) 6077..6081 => 5.79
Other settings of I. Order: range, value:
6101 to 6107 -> 6.15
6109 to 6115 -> 6.06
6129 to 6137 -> 5.9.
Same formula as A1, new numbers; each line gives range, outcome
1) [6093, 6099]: 5.99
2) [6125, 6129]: 6.04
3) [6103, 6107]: 6.11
